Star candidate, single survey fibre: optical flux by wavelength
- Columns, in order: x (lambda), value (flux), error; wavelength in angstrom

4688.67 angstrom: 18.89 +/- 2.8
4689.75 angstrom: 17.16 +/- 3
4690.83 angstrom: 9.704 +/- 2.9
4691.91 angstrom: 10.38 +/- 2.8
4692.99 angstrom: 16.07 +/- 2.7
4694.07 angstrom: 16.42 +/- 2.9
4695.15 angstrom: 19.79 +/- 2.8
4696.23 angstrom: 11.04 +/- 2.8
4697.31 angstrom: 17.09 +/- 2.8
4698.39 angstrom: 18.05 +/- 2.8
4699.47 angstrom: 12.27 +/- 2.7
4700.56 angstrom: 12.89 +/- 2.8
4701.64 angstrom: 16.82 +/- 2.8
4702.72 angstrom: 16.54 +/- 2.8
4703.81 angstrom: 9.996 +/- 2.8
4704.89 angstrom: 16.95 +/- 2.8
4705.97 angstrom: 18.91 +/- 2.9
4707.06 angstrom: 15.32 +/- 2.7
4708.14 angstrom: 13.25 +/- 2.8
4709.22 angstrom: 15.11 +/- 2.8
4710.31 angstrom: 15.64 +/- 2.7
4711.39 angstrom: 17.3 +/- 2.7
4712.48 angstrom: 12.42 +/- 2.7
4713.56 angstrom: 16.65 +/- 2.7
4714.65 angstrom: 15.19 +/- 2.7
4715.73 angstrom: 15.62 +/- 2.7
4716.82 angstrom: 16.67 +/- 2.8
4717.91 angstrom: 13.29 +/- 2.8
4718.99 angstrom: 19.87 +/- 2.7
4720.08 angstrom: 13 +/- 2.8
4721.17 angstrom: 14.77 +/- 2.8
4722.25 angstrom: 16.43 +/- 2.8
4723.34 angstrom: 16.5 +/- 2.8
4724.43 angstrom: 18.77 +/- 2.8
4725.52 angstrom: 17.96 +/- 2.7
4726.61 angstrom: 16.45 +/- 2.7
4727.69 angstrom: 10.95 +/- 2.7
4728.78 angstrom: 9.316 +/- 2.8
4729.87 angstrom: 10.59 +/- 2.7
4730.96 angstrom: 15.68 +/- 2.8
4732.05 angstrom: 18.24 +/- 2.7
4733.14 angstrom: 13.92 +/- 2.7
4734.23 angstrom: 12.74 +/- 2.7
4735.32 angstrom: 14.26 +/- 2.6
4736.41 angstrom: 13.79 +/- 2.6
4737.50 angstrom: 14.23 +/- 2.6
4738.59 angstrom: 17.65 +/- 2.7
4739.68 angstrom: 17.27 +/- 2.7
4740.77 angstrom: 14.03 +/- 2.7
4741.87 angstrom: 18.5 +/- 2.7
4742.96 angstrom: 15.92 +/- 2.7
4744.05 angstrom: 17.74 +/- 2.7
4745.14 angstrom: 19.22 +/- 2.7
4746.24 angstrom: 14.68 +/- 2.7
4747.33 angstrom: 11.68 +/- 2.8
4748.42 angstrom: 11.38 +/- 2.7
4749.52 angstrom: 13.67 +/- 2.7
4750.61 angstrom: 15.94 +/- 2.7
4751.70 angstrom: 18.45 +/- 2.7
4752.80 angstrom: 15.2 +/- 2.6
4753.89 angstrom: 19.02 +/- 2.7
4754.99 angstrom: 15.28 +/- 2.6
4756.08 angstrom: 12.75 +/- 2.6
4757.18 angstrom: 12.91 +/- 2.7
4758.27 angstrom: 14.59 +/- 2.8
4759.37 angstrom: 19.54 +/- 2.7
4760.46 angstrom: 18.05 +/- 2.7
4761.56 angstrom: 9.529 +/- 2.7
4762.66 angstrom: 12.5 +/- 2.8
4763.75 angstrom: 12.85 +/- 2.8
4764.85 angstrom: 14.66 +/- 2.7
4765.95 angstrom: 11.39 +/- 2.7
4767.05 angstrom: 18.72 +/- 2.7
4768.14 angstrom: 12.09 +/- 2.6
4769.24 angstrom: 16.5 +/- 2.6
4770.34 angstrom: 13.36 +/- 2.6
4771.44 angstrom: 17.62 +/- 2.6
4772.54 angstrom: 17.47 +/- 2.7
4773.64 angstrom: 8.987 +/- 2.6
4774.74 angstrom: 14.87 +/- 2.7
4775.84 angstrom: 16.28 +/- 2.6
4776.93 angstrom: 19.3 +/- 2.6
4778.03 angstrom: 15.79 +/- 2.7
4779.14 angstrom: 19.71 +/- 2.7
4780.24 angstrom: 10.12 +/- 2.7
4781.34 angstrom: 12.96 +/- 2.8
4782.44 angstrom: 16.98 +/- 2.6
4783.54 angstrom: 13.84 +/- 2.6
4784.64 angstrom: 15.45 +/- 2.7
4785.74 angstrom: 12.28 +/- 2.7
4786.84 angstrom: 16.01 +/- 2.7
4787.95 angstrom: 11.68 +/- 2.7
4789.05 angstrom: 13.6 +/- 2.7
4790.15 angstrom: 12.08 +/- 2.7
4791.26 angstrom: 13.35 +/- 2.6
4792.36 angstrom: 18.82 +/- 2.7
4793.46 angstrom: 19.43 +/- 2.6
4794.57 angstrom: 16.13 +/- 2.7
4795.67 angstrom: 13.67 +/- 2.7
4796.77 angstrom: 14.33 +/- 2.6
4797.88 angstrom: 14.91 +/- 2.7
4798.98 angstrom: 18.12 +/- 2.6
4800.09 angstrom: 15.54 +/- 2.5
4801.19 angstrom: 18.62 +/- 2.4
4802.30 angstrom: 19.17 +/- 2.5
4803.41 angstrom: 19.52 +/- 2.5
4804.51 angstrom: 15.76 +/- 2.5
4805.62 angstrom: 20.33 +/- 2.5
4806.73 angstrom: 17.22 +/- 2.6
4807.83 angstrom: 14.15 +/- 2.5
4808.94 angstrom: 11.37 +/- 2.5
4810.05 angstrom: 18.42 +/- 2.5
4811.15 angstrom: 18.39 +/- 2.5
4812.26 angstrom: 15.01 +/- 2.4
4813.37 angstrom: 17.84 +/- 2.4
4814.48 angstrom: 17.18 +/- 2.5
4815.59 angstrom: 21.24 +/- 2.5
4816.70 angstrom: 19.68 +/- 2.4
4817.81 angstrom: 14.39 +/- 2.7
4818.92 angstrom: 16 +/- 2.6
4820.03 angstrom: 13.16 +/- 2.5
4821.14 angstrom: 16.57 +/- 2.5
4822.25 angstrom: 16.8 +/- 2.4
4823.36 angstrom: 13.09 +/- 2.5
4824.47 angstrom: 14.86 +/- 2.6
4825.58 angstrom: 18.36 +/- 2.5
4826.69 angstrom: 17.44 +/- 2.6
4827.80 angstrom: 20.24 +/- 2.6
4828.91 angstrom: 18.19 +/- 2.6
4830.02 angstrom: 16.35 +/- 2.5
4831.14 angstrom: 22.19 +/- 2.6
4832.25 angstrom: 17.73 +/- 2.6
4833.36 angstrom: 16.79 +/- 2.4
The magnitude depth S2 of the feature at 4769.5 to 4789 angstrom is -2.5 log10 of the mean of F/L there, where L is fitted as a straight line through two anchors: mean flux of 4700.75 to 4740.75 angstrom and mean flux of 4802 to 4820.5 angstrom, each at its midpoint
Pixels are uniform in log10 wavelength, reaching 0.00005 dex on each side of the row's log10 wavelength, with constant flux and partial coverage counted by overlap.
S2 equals 0.10 mag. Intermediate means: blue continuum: 15.2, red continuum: 17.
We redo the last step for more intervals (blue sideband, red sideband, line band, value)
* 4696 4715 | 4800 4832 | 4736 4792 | 0.09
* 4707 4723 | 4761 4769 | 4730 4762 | -0.10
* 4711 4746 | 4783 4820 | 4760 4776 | 0.11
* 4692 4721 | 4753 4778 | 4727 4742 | 0.07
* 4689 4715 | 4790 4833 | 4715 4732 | 0.02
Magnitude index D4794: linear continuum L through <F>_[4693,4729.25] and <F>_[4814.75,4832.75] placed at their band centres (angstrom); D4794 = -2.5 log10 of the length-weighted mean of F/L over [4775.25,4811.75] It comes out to 0.06 mag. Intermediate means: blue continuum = 15.4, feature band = 15.9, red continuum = 17.3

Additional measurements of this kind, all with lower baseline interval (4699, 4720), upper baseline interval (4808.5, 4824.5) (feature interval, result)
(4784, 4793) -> 0.13 mag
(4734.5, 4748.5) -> 0.01 mag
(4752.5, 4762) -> 0.03 mag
